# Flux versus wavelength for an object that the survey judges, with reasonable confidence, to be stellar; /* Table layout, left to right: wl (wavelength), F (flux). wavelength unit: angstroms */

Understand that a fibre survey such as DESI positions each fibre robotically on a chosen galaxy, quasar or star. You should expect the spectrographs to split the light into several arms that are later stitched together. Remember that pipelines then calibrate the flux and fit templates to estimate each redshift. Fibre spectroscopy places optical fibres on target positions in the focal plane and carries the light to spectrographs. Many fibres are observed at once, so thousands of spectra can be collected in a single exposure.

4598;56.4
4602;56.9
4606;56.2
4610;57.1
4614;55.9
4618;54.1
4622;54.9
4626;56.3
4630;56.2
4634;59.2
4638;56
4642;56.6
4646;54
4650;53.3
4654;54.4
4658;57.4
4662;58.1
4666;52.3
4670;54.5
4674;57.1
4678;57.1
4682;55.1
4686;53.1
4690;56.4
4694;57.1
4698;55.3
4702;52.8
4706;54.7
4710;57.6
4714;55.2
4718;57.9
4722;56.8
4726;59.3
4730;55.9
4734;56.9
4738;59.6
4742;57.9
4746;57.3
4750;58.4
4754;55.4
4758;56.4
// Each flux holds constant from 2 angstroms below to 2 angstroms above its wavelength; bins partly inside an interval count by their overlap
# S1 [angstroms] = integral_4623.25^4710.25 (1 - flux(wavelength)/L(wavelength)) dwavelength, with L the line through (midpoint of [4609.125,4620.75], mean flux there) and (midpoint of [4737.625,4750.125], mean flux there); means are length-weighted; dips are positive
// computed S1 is 1.4 angstroms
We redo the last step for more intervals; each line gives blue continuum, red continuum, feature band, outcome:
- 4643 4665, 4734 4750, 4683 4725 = 0.9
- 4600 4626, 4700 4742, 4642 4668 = 0.5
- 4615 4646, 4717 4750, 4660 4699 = 0.8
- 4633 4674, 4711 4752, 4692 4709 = 0.5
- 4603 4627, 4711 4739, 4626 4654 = 0.2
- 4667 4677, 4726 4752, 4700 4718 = 0.5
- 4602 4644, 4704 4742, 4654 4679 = 0.3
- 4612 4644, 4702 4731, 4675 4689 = 0.3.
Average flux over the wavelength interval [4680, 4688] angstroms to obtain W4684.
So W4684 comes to 54.1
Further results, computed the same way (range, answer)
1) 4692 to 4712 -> 55.5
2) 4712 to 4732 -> 57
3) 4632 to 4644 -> 57.3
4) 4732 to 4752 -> 58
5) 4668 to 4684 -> 56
